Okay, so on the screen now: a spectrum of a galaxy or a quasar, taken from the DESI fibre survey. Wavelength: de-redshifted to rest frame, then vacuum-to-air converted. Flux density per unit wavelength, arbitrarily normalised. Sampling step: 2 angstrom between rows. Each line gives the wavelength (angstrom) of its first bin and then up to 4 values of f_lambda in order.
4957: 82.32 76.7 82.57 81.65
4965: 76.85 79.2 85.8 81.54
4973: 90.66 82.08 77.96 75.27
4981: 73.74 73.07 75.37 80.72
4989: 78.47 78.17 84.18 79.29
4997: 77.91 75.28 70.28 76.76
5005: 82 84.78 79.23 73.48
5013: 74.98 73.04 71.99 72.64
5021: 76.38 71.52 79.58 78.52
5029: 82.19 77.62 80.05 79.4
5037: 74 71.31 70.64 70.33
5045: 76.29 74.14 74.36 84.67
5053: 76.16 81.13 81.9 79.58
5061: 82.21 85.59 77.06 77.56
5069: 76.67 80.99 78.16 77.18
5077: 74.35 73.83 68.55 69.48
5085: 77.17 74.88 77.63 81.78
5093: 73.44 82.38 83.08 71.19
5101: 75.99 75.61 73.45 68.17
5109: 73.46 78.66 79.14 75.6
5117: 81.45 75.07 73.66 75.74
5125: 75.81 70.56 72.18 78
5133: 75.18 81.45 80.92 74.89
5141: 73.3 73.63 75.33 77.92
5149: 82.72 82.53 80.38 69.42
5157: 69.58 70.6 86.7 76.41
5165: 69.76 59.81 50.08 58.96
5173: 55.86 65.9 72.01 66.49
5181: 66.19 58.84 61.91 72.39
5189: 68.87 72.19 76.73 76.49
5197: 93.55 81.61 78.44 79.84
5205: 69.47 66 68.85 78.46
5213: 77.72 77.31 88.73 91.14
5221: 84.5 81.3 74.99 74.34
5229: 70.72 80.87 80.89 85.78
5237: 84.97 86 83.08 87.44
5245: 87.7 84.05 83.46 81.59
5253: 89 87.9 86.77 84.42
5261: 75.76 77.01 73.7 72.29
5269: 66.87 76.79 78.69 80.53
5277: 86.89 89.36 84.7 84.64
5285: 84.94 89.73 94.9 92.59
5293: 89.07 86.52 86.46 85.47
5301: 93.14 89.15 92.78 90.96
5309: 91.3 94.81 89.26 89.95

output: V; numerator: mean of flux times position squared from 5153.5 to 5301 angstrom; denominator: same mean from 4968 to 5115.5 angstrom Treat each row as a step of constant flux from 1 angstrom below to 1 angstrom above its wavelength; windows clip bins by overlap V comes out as 1.09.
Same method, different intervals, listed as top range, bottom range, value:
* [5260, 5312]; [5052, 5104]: 1.19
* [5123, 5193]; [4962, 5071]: 0.97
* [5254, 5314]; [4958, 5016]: 1.22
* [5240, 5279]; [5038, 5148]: 1.14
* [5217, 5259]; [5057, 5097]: 1.15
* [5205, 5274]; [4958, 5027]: 1.13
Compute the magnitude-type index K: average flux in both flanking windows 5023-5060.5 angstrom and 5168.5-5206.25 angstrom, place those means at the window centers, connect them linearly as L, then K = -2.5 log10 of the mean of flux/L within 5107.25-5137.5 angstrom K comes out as -0.04 mag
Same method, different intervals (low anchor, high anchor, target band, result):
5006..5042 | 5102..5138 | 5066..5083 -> 0.01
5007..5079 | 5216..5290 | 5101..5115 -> 0.05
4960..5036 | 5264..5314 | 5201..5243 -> 0.06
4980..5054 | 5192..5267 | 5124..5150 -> 0.04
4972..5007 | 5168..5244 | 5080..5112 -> 0.02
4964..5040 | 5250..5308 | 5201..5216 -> 0.12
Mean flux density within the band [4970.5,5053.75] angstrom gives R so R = 77.1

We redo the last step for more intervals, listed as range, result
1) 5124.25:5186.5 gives 71.4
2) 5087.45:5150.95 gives 76.4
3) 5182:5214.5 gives 73.9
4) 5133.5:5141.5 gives 77.8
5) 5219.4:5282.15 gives 81.5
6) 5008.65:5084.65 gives 76.5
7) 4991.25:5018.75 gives 77.1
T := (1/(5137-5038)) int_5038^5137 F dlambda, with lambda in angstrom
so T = 76.4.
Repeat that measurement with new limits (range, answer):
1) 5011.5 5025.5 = 74.1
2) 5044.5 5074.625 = 79.1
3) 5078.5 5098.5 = 76.2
